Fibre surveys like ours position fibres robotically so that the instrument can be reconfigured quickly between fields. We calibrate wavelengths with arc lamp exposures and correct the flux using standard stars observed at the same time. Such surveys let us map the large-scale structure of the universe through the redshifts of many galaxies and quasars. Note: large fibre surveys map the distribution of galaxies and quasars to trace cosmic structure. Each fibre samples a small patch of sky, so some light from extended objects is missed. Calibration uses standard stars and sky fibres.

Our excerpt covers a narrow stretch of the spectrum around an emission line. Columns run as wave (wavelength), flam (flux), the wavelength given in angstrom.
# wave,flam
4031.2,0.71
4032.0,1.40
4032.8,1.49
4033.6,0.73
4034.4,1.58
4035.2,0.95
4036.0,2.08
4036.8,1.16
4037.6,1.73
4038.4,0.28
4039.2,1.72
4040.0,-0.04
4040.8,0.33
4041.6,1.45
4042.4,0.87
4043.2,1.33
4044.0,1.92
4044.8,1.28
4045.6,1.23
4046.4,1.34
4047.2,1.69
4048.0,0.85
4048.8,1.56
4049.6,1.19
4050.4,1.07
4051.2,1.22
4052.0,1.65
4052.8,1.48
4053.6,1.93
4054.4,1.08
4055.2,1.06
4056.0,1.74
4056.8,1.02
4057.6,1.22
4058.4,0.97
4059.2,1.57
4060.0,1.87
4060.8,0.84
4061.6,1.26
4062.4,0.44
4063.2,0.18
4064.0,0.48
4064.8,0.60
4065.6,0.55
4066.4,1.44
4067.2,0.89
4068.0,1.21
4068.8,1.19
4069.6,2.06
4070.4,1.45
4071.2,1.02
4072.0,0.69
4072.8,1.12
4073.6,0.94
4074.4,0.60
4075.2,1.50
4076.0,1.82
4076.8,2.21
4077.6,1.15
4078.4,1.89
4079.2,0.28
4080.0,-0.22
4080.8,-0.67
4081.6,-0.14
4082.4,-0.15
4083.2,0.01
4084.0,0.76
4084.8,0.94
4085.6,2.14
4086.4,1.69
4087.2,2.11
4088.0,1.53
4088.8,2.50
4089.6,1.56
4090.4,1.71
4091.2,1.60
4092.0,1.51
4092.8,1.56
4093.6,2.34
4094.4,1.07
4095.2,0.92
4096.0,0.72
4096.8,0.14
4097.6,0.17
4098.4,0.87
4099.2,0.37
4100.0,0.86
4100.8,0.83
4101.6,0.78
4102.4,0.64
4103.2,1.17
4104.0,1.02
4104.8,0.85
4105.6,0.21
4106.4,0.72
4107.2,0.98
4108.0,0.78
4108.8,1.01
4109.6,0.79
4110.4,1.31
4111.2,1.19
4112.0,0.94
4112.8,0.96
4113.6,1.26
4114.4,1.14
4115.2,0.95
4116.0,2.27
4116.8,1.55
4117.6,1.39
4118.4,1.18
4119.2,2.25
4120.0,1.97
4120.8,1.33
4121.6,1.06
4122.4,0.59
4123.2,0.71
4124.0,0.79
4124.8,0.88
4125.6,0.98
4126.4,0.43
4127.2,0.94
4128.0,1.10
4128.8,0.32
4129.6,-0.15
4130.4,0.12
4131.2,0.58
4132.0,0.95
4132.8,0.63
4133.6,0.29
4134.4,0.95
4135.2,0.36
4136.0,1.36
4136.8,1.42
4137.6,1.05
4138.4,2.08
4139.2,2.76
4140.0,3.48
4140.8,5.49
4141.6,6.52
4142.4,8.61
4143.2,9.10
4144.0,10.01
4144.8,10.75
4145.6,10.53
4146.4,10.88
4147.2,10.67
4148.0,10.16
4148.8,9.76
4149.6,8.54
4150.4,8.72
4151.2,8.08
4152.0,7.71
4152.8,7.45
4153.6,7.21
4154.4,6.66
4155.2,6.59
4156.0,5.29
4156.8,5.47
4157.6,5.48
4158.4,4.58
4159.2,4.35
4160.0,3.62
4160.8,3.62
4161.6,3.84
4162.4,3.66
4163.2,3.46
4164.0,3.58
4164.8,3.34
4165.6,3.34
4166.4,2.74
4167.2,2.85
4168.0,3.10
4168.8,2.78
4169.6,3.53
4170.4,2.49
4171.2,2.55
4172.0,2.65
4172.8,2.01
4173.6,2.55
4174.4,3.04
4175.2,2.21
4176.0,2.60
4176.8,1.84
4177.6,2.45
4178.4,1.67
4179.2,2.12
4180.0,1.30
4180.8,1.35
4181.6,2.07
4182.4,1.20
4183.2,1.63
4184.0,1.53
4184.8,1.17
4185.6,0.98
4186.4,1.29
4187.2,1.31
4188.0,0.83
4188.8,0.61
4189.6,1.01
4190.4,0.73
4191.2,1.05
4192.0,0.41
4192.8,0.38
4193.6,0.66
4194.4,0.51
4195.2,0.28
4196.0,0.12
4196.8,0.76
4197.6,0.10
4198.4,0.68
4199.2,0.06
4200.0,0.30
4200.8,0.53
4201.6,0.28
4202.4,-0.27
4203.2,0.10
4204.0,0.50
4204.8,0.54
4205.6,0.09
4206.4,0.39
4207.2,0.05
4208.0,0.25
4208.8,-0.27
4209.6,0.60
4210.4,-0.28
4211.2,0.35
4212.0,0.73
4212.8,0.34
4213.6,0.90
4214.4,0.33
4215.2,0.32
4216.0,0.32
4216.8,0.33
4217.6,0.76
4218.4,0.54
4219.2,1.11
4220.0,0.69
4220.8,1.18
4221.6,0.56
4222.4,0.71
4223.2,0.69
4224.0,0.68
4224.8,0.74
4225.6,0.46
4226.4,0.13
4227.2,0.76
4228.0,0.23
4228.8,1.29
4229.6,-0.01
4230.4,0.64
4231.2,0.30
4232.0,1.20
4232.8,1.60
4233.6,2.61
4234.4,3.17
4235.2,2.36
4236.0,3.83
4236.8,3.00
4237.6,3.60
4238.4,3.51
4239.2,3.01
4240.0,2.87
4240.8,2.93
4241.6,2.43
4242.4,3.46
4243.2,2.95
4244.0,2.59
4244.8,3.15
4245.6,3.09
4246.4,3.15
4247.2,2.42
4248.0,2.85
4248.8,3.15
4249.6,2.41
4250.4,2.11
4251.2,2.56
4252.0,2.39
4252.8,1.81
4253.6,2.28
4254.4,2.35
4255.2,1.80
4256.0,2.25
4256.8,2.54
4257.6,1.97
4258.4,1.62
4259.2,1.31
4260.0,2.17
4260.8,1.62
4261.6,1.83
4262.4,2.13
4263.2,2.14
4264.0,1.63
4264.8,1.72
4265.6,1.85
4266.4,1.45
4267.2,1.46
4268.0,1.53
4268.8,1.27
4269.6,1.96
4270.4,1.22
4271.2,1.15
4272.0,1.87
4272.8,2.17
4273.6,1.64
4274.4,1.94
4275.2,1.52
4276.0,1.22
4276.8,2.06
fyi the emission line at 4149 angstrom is Lyman alpha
